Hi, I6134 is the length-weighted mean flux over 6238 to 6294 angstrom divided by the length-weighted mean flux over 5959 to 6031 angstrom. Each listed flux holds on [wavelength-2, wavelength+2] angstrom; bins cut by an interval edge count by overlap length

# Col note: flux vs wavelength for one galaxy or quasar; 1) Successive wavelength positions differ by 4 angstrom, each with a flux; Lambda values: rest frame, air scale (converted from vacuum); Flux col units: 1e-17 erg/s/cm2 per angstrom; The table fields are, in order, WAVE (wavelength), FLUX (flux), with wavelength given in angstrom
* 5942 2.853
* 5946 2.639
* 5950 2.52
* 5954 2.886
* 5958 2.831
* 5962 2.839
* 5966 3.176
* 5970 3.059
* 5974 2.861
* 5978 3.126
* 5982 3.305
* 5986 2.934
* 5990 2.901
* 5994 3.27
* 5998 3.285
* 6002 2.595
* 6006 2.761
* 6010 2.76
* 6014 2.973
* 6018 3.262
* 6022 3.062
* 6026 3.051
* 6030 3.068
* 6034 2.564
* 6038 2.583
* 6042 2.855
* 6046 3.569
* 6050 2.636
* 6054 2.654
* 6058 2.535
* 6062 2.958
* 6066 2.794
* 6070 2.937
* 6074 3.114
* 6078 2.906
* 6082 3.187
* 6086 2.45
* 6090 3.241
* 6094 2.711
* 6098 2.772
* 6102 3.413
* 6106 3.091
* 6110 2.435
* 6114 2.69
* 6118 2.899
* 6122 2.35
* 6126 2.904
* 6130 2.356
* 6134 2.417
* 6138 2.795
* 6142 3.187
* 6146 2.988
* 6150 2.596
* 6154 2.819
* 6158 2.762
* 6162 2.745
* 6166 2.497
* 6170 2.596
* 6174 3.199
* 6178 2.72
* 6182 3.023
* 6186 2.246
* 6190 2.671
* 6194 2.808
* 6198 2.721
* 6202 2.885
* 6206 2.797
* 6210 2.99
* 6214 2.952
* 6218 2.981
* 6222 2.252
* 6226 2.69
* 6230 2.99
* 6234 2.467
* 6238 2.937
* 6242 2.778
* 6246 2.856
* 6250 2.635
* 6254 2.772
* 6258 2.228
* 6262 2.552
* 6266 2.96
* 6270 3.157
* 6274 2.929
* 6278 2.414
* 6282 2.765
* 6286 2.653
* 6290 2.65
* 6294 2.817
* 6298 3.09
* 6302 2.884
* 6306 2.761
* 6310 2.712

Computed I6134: 0.91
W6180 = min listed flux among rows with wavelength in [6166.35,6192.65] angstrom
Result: 2.246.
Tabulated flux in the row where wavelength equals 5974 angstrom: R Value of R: 2.861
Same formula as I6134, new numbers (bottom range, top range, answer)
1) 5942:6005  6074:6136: 0.95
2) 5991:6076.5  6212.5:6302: 0.94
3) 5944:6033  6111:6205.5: 0.92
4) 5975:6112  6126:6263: 0.93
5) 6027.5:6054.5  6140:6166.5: 0.98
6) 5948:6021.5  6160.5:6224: 0.93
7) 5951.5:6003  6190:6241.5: 0.93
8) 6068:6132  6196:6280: 0.97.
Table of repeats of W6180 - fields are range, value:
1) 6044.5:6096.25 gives 2.45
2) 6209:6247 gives 2.252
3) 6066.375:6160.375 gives 2.35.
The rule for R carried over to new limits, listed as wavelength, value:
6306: 2.761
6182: 3.023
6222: 2.252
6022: 3.062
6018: 3.262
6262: 2.552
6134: 2.417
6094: 2.711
